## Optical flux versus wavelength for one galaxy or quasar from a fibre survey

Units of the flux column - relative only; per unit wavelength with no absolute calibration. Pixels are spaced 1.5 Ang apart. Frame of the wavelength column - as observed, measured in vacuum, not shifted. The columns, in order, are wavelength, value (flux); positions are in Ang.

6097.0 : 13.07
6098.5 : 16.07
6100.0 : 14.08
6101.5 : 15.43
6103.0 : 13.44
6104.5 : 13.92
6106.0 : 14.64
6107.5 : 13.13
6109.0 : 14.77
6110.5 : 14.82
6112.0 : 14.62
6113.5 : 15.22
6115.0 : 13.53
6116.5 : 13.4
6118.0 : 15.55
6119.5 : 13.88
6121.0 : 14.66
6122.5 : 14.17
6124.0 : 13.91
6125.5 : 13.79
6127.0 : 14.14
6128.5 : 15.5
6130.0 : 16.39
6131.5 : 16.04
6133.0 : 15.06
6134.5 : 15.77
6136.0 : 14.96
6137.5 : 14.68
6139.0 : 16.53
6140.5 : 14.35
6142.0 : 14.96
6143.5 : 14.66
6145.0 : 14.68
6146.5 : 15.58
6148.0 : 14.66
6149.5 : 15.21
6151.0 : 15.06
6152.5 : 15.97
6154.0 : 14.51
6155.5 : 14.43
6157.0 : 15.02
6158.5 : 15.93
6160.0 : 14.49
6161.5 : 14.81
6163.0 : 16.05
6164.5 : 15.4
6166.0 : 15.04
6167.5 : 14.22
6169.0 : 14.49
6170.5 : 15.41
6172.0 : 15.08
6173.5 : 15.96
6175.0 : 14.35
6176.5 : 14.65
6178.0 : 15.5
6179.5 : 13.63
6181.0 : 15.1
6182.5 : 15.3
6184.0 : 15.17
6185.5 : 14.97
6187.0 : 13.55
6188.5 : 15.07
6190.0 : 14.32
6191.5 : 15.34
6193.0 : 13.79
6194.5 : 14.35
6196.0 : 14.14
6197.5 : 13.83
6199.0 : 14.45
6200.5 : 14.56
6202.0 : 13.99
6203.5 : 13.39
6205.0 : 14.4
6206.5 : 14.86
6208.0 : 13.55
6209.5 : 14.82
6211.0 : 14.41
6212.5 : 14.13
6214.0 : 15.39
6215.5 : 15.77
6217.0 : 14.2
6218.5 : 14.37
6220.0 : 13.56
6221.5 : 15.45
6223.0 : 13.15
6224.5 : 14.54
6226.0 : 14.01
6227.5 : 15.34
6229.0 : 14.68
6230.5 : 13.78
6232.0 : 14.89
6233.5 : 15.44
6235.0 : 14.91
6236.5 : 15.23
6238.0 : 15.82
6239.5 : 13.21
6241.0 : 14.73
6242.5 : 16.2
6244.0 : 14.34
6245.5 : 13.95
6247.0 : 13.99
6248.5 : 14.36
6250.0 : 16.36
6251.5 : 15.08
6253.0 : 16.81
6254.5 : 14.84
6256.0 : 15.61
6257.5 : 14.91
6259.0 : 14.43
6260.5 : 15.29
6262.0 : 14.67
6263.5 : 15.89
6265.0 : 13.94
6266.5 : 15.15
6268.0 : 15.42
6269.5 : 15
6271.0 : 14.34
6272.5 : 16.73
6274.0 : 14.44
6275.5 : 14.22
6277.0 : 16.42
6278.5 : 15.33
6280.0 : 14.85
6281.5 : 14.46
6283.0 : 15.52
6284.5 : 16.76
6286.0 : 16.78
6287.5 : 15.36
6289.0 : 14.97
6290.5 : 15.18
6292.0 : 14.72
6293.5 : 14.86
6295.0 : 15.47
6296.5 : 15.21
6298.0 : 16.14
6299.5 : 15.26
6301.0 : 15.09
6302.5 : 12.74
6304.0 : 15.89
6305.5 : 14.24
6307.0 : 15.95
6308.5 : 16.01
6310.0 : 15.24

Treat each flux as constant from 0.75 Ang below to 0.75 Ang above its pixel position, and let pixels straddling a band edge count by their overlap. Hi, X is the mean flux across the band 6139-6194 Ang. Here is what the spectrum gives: 14.9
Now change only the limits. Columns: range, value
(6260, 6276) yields 15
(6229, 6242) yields 14.8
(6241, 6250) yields 14.7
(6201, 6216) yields 14.5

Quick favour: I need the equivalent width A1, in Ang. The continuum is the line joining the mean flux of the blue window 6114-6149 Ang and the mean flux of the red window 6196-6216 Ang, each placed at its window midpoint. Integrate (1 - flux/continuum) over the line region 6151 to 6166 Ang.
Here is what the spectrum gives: -0.5 Ang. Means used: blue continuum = 14.8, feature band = 15.2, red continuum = 14.4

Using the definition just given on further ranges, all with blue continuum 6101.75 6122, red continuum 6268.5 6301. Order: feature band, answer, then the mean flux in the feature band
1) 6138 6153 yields -0.66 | 15.1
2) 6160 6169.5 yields -0.23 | 15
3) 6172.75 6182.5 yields -0.14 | 14.9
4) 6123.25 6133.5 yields -0.41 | 15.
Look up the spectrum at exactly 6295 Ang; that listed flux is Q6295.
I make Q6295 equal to 15.47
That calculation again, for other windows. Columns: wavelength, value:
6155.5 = 14.43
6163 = 16.05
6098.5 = 16.07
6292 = 14.72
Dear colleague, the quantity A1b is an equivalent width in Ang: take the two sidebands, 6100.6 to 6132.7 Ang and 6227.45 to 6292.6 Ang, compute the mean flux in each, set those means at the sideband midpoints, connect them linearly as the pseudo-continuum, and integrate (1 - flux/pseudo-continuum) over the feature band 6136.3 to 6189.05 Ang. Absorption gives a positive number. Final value -1.0 Ang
